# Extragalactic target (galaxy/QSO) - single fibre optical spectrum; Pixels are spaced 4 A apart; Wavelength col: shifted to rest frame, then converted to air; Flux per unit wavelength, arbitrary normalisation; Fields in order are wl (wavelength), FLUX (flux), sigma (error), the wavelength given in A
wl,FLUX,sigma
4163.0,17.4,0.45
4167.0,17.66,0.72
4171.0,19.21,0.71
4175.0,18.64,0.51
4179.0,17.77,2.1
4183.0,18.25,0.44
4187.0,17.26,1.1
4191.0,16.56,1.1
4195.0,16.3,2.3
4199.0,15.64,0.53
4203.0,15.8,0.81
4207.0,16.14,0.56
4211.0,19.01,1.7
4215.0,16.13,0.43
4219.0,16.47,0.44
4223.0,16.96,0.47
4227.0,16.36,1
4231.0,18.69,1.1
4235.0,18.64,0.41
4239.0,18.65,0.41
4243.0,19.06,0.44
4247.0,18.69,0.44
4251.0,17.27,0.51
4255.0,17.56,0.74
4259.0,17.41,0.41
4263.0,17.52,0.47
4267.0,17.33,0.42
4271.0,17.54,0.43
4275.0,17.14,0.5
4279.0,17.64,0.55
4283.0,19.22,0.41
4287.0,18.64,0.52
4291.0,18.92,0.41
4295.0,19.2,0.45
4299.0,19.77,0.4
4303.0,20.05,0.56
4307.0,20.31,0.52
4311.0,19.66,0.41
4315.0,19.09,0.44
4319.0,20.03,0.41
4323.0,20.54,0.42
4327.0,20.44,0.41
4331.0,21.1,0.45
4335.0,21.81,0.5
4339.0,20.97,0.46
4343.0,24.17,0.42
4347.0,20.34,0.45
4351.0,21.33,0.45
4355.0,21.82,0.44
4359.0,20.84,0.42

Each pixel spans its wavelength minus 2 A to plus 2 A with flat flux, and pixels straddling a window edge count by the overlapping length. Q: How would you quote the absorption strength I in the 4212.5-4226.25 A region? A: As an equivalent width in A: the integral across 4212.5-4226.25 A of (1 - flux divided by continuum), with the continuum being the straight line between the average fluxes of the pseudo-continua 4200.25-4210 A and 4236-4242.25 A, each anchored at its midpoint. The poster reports 0.6 A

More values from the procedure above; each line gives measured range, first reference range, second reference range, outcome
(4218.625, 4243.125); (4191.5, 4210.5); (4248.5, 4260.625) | -1.3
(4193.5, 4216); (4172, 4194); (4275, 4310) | 1.8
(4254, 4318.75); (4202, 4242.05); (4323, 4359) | 3.1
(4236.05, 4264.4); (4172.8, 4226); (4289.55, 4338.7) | 0.5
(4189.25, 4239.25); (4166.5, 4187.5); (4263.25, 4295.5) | 3.3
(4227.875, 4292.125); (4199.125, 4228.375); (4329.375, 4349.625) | 1.3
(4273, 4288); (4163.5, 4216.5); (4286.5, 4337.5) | 0.9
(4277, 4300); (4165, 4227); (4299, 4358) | 1.0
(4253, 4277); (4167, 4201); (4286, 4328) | 1.9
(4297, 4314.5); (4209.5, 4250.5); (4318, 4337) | 0.2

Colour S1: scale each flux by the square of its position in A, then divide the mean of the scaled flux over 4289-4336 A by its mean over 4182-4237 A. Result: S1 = 1.24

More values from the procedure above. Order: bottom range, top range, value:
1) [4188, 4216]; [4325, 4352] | 1.38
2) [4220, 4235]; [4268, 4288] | 1.05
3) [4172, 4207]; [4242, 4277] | 1.07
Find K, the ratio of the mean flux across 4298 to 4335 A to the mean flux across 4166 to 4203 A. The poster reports 1.2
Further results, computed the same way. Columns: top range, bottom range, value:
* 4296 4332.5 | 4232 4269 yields 1.11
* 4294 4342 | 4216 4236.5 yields 1.17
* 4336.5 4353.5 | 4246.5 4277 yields 1.24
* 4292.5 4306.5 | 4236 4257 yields 1.08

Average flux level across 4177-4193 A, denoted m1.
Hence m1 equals 17.5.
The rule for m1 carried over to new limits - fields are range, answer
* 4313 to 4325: 19.9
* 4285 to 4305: 19.3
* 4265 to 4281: 17.4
